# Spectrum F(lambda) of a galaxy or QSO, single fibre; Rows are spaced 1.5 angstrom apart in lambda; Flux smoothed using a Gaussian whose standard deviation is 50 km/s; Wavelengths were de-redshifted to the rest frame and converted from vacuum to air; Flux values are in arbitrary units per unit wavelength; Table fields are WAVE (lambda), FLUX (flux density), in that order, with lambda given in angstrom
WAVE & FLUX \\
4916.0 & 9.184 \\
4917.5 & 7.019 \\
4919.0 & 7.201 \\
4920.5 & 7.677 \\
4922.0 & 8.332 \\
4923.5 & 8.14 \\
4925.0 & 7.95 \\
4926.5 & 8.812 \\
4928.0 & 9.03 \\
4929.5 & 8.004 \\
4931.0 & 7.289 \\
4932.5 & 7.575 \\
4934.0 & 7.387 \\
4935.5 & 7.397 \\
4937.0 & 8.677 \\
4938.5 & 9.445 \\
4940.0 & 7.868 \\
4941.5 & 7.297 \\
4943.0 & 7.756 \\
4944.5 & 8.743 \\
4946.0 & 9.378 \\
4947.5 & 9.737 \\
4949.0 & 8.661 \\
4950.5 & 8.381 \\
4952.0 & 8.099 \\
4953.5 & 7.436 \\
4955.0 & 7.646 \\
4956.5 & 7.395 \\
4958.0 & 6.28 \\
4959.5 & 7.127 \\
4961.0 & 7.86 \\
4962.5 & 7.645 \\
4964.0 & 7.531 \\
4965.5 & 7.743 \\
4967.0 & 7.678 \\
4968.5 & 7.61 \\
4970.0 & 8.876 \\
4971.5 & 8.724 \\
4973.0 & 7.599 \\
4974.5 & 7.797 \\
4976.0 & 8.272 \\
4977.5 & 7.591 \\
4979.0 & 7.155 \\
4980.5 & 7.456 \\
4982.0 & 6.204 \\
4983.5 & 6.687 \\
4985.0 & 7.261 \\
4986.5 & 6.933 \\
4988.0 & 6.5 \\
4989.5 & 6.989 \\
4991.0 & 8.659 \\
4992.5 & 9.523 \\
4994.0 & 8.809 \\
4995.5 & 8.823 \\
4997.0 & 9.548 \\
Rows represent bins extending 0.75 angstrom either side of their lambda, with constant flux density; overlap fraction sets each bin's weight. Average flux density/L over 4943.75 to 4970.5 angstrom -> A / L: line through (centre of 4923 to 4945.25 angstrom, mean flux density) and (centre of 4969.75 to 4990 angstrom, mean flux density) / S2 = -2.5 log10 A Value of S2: -0.03 mag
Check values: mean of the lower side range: 8.09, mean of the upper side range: 7.4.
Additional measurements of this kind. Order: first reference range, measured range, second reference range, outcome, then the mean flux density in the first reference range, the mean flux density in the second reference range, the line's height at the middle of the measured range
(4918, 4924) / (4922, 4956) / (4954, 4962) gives -0.09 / 7.79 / 7.28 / 7.54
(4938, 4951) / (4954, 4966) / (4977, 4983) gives 0.07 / 8.57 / 7.06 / 7.91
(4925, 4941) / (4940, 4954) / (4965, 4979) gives -0.04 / 8.13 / 7.95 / 8.06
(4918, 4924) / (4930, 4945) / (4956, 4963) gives -0.05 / 7.79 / 7.24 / 7.56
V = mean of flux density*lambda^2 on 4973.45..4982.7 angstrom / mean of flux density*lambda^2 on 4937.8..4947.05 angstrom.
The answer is 0.9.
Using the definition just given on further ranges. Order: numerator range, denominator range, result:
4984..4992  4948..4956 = 0.92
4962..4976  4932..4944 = 1.01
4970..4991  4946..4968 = 0.95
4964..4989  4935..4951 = 0.89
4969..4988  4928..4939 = 0.95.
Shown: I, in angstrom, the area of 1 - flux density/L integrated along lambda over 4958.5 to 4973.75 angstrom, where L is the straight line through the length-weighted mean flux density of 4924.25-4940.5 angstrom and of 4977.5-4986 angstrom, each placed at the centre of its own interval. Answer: -0.9 angstrom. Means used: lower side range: 8.13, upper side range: 7.01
